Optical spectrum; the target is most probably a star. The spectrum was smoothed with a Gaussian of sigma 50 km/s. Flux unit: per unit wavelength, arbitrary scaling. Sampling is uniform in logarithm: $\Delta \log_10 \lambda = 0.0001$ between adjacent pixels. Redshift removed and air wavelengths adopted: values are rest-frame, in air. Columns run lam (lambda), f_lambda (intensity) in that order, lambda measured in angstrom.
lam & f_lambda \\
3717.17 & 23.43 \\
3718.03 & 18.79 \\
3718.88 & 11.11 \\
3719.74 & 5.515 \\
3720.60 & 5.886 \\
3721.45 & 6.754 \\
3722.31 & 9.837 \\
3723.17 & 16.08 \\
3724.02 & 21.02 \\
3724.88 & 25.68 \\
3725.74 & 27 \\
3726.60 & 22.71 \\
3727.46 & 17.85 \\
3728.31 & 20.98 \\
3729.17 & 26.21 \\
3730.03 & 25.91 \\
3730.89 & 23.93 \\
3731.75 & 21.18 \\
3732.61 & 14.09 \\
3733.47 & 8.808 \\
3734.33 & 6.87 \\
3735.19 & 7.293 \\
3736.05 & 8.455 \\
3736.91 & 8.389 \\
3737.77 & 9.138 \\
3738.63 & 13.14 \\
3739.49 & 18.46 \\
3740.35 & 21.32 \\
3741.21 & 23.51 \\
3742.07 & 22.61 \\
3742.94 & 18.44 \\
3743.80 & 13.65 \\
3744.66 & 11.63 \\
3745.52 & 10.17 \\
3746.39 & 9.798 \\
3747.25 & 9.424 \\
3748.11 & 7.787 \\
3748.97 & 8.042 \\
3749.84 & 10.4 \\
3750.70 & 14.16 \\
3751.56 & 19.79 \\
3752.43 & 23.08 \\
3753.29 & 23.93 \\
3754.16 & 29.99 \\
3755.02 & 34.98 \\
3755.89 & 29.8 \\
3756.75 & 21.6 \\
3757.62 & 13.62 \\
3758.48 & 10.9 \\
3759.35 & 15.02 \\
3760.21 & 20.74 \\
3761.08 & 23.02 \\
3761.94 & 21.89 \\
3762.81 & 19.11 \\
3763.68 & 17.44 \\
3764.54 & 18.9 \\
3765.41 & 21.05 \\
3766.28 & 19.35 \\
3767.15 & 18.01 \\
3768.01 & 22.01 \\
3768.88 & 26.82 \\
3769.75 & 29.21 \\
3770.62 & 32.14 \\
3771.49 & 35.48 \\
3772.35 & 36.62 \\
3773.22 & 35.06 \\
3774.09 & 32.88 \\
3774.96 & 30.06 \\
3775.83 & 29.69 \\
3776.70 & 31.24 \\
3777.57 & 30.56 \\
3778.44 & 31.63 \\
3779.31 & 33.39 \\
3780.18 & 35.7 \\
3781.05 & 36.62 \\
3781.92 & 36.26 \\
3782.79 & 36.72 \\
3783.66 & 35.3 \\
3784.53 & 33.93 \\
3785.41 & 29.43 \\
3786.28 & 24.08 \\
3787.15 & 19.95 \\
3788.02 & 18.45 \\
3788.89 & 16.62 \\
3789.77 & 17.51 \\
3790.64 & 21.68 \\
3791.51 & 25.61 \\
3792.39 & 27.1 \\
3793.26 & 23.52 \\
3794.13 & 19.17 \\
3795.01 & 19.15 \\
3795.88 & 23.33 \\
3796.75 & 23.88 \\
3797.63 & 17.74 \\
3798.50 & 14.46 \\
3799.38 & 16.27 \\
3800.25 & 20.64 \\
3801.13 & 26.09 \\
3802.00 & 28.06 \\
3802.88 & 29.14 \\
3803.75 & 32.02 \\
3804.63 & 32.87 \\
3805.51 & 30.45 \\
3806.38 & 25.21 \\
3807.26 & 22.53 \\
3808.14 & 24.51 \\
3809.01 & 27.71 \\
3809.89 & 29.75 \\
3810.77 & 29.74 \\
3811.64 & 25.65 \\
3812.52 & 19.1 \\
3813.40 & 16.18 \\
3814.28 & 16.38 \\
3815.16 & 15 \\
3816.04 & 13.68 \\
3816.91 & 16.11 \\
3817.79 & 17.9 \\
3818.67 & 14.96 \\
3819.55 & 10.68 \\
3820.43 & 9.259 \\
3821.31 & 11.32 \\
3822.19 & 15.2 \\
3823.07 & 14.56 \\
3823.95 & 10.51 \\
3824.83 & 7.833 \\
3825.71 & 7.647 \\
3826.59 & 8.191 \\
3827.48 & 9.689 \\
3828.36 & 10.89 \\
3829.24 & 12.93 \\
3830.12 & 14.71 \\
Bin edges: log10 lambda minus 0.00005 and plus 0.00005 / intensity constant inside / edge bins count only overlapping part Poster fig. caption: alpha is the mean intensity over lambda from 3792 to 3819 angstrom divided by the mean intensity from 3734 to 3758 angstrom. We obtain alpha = 1.40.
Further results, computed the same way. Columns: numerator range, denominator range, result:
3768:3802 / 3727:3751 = 1.84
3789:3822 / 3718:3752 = 1.42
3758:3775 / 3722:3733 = 1.14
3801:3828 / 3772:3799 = 0.70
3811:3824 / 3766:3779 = 0.52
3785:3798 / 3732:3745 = 1.58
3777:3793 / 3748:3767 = 1.45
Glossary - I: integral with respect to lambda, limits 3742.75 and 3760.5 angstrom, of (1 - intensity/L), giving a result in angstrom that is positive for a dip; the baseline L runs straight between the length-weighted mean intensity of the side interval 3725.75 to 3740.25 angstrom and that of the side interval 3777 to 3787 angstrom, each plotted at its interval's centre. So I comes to 4.5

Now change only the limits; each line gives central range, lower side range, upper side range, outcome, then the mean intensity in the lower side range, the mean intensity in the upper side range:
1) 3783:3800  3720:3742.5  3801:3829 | -4.1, 16.6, 18.9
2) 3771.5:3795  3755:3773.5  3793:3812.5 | -4.7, 23.4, 24.5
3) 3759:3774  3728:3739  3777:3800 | -2.1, 14.9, 25.7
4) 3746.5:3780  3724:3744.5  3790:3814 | -4.6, 17.6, 24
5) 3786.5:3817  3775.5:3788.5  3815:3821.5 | -2.7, 30.8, 13.7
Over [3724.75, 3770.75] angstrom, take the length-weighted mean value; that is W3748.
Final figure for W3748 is 18.4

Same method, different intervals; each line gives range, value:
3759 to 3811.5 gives 26.1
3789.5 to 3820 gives 22.1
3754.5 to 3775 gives 24.3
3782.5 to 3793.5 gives 25.2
